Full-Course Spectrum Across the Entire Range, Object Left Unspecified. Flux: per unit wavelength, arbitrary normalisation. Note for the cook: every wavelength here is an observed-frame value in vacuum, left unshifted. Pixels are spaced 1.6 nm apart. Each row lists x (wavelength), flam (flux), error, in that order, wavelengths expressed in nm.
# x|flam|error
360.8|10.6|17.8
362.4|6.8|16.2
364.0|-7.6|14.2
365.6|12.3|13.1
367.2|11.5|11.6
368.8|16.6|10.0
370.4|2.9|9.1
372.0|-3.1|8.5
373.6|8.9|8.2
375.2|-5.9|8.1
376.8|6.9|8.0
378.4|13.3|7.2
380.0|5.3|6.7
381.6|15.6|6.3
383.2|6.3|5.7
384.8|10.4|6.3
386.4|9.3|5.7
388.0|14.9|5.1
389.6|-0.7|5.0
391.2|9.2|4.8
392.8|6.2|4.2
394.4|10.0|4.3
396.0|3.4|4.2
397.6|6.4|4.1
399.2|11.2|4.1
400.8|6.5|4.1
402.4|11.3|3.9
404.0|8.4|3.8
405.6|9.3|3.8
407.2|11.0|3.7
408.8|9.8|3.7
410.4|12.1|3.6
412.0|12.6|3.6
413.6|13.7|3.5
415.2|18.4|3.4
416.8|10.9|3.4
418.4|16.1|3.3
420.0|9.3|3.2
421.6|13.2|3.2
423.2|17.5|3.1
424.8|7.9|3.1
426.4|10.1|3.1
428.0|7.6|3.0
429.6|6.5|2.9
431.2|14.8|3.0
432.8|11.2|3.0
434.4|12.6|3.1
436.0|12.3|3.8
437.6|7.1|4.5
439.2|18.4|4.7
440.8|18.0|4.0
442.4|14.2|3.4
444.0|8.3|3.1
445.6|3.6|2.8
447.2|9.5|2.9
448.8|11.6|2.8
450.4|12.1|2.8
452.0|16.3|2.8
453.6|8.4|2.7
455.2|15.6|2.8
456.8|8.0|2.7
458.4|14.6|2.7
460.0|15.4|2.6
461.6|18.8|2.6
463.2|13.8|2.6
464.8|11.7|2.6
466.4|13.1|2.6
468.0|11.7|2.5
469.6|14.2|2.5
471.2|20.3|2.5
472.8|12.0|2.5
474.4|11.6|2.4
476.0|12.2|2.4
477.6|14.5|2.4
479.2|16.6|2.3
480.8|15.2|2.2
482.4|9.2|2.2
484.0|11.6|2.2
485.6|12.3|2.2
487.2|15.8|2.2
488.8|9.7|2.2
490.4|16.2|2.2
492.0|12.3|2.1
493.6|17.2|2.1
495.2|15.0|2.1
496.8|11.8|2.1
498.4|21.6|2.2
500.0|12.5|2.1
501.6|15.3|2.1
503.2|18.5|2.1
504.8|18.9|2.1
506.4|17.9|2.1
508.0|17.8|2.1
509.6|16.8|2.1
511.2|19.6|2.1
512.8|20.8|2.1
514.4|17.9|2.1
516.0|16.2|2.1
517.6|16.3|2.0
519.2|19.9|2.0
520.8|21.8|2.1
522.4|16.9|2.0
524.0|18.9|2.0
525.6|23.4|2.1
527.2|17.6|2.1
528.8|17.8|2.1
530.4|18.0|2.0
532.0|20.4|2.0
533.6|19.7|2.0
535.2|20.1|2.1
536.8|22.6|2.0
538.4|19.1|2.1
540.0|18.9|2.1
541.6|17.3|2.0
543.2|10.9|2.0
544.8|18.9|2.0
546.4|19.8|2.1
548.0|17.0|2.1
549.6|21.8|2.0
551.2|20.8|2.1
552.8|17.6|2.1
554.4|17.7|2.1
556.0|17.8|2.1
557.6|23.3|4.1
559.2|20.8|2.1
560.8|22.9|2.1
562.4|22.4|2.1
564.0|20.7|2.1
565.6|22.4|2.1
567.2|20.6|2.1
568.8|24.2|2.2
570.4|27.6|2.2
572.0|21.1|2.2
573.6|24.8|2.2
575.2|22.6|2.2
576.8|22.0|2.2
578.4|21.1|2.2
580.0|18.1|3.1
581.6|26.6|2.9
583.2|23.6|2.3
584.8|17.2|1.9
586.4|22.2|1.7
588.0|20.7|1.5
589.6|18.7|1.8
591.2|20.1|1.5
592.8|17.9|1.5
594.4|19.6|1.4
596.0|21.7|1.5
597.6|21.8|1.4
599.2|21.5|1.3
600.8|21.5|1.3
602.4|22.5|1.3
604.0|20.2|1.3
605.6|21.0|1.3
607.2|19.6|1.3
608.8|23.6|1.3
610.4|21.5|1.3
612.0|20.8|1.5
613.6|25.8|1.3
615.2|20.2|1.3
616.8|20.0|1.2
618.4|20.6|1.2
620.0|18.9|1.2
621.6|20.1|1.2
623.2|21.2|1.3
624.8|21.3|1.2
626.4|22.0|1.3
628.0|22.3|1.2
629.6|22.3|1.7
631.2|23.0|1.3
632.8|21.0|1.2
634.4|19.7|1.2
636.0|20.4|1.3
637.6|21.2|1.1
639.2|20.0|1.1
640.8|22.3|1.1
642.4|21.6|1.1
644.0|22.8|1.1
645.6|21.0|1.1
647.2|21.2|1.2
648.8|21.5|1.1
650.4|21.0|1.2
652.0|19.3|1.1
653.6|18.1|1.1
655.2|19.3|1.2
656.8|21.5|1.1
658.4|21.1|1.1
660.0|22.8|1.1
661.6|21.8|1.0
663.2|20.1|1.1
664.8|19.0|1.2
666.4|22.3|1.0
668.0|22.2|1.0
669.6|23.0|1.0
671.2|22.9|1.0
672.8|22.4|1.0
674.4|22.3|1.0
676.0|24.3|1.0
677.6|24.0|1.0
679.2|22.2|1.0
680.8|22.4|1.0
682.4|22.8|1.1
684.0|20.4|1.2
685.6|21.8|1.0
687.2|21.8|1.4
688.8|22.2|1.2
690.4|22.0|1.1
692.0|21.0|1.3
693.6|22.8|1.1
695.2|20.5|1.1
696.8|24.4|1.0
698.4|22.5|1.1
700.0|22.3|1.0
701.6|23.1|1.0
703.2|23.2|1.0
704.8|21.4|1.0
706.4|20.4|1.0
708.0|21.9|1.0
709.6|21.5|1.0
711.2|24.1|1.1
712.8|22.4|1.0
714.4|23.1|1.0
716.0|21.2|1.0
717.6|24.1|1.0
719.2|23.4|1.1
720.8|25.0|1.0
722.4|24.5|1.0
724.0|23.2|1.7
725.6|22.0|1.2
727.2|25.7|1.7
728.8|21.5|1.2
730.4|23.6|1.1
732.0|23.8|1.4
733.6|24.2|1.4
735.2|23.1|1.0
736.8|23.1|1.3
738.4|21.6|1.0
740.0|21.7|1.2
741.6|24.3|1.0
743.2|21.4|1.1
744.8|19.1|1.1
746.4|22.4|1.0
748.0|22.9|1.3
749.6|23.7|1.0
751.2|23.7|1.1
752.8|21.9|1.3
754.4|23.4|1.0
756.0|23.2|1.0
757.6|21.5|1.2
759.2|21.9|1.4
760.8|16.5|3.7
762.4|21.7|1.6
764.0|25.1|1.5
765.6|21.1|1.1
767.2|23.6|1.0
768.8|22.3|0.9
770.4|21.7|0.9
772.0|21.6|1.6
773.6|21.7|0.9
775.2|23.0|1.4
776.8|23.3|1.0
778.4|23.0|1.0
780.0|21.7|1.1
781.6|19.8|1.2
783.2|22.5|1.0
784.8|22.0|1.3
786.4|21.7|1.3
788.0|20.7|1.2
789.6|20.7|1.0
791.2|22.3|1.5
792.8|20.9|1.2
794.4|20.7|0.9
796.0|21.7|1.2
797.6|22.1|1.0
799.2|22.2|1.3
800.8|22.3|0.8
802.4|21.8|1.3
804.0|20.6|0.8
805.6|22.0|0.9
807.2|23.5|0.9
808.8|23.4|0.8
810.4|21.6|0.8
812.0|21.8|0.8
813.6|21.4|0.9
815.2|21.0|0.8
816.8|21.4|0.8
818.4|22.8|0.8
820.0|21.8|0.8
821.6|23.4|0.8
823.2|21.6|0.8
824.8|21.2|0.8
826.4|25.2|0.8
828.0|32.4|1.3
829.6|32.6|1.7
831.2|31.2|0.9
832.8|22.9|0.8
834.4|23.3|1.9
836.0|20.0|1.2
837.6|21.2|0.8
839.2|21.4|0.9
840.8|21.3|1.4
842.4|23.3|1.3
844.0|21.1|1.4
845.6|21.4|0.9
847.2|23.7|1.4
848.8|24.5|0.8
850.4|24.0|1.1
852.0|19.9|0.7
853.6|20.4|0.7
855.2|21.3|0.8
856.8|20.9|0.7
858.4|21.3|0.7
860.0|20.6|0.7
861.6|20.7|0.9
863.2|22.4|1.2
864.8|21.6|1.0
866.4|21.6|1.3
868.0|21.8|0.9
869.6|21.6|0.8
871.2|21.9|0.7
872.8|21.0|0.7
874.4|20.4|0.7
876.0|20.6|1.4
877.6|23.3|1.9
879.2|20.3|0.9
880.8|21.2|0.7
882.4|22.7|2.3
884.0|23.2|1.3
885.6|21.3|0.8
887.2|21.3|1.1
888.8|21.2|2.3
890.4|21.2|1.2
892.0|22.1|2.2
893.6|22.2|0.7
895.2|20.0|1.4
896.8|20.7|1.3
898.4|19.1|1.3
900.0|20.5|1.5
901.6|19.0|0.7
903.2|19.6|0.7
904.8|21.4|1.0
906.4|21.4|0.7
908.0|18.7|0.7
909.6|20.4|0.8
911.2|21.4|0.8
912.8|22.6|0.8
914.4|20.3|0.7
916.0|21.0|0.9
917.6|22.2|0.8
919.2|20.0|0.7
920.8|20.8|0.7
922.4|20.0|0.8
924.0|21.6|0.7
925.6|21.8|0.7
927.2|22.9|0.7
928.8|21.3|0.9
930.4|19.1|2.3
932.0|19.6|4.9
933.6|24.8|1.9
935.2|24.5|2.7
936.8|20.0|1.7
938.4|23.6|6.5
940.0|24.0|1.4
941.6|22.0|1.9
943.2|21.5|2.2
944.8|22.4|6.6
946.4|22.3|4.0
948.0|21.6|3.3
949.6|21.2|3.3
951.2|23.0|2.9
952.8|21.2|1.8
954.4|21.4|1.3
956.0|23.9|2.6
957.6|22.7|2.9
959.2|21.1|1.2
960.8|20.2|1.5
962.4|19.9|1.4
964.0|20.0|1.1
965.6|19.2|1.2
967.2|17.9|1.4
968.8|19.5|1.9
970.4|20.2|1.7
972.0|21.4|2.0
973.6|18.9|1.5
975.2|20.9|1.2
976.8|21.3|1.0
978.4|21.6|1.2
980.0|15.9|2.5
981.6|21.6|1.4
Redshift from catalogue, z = 0.26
